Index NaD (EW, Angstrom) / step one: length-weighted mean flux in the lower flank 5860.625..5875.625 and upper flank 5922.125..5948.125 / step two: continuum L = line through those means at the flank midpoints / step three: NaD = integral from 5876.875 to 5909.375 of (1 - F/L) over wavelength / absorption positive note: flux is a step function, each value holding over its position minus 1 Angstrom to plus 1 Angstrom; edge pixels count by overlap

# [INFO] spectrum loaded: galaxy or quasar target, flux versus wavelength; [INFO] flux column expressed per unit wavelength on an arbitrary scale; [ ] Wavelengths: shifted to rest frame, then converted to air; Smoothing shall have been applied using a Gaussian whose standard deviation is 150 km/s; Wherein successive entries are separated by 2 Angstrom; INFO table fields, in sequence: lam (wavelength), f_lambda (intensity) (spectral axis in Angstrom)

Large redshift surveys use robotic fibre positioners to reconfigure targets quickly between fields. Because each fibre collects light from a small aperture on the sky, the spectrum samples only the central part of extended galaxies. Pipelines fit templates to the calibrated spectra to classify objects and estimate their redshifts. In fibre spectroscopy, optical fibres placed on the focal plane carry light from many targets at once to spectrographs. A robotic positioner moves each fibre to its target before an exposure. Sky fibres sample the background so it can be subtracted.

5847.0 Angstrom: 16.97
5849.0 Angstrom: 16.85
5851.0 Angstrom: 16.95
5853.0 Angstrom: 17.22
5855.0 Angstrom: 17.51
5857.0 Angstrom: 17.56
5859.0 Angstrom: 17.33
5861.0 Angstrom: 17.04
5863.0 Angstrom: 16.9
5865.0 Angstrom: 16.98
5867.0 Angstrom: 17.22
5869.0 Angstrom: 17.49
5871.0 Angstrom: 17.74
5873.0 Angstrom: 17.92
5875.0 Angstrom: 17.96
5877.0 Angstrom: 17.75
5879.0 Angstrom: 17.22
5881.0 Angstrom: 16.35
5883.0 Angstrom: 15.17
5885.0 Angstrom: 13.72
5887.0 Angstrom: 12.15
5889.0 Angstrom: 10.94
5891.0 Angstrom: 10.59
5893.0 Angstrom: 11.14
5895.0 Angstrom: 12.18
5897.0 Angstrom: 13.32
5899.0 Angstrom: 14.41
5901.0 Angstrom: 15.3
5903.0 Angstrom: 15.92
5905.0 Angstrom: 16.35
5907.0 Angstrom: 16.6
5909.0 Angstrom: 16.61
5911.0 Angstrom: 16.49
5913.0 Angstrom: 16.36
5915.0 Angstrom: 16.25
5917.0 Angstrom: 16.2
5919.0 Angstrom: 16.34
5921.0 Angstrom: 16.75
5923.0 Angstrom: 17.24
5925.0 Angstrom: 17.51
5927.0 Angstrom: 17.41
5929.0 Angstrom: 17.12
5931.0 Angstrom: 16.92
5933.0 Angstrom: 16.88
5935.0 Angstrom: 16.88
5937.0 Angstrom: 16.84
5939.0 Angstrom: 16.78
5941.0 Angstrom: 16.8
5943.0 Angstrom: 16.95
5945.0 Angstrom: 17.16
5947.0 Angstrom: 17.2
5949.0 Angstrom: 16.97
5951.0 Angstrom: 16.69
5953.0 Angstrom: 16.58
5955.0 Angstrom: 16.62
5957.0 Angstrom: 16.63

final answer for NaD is 5.55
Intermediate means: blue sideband 17.4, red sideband 17.1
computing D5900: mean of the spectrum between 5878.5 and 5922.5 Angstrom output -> 14.8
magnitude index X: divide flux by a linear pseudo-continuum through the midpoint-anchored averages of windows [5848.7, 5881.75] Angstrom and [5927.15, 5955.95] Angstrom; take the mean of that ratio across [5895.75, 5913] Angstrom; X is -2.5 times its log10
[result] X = 0.10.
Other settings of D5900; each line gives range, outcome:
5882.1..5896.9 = 12.3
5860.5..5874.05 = 17.3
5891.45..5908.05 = 14.3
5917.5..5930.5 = 17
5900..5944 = 16.7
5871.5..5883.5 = 17.2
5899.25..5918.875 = 16.2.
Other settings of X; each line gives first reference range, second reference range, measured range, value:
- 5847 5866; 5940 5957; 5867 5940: 0.078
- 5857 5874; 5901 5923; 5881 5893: 0.309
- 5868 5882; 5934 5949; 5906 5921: 0.048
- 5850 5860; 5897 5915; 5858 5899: 0.092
